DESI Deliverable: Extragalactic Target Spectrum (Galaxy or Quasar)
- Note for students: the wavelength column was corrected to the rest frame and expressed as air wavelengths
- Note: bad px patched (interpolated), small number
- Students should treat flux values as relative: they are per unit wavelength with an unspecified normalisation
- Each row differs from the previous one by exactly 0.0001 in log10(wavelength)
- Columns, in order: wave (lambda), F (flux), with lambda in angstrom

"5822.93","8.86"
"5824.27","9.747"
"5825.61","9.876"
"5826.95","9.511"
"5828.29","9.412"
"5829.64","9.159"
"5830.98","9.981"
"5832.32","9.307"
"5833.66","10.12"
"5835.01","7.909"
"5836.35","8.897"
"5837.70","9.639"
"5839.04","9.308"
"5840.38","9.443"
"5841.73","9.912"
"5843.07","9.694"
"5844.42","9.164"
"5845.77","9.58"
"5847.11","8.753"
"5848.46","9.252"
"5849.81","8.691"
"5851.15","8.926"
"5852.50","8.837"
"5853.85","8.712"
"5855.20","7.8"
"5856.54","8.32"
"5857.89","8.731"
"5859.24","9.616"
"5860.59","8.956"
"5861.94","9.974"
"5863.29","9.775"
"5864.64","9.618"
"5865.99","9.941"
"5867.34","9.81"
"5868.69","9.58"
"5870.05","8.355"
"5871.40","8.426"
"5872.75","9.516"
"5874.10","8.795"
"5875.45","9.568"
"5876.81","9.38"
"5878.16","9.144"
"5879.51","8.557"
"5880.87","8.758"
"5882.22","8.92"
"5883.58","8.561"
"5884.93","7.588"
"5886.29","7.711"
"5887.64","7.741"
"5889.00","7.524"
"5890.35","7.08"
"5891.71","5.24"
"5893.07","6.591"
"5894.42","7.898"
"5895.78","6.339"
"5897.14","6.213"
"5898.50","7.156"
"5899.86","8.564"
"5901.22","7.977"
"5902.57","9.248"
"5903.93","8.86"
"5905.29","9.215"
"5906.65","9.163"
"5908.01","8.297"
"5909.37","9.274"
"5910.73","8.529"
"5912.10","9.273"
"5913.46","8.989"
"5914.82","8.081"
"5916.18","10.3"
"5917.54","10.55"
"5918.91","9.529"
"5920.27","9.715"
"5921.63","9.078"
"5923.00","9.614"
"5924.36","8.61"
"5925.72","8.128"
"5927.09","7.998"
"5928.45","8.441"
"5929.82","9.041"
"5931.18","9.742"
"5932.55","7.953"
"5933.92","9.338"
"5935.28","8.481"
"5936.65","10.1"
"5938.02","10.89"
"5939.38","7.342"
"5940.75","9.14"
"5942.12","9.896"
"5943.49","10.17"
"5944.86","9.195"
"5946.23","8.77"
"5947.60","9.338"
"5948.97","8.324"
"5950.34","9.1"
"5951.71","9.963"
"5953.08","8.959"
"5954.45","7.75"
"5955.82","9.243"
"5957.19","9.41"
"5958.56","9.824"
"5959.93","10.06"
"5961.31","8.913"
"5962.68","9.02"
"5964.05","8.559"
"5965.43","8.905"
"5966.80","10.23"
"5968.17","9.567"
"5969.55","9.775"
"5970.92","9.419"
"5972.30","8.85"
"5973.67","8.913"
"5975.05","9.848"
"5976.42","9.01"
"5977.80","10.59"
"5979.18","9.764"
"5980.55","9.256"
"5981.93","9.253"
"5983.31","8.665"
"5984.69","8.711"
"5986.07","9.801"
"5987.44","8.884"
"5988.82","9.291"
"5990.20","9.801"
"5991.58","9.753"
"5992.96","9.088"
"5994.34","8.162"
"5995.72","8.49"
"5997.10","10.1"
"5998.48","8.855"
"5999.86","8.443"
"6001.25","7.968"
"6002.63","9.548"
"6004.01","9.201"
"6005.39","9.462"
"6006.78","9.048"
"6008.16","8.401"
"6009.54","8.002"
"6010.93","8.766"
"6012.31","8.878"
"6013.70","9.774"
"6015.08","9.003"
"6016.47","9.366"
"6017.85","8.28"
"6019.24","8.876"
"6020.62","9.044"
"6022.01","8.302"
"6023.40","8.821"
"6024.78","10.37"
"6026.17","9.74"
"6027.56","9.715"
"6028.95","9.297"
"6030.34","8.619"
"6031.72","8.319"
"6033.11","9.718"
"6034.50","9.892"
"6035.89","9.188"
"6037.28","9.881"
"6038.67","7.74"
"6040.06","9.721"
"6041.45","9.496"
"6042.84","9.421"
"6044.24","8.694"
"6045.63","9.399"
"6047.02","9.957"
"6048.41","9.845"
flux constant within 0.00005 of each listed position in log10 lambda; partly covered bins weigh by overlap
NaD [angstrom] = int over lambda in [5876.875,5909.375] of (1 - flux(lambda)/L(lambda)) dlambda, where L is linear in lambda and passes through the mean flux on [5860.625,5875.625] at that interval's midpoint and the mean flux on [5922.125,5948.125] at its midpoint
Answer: 4.5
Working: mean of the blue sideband 9.37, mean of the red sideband 9.06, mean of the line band 7.99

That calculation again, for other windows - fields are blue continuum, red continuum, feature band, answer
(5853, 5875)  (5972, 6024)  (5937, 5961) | -0.47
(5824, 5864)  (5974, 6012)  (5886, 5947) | 3.74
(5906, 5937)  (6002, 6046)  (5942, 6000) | -1.12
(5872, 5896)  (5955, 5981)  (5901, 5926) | -1.62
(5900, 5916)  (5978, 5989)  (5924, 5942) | 0.18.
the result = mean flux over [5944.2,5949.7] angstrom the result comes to 8.9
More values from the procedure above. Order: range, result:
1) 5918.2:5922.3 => 9.45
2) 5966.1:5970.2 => 9.86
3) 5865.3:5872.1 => 9.22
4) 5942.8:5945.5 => 9.68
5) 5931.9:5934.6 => 8.65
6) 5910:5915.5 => 8.72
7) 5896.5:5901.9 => 7.5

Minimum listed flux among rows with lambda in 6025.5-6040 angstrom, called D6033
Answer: 7.74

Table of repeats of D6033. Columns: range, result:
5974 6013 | 7.968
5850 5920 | 5.24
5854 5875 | 7.8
